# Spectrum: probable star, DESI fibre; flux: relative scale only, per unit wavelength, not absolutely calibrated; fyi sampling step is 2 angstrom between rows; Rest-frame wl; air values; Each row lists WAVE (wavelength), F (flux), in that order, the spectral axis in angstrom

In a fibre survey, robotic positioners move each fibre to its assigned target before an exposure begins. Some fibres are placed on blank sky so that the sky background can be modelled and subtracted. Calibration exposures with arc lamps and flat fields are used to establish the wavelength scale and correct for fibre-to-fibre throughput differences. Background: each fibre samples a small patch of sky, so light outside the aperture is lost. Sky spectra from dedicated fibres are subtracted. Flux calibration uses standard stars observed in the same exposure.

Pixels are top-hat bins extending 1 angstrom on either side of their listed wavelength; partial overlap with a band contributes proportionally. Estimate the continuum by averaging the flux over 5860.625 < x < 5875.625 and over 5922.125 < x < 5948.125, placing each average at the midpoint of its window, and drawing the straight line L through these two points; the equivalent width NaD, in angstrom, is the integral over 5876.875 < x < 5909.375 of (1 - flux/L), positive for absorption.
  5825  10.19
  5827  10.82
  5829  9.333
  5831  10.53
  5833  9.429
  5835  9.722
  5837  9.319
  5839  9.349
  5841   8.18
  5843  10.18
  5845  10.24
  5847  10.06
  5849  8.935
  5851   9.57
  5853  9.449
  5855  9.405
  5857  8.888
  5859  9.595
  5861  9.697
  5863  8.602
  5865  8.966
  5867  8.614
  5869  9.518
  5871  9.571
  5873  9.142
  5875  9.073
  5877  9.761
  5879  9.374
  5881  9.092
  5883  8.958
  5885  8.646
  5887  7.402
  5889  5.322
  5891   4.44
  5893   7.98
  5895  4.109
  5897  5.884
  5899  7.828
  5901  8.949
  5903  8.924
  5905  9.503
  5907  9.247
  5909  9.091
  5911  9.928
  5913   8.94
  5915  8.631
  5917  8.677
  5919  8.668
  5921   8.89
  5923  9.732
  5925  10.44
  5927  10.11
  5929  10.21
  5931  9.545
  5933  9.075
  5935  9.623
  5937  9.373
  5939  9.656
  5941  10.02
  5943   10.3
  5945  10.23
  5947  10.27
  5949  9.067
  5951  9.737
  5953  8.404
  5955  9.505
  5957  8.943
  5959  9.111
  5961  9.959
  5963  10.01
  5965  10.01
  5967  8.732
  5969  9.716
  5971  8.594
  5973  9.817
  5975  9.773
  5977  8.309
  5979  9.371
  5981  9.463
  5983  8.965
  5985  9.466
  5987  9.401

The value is 5.4 angstrom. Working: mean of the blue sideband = 9.13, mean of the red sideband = 9.89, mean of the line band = 7.84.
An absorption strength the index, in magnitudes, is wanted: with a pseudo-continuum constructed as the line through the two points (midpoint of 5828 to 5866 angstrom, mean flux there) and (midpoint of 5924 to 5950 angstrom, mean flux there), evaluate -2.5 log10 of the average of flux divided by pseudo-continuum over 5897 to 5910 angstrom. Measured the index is 0.119 mag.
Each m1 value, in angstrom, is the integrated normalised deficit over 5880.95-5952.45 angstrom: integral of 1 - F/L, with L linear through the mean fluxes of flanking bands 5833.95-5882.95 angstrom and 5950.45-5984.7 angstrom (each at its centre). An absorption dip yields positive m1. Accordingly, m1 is 4.1 angstrom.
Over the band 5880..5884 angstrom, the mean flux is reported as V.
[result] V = 9.03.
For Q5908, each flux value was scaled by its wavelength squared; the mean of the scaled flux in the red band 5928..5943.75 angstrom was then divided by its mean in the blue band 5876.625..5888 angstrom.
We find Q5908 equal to 1.1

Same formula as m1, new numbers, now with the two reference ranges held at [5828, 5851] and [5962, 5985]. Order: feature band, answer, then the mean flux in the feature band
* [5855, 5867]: 0.51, 9.13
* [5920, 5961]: -0.95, 9.62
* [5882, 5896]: 4.12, 6.69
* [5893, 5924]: 3.29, 8.45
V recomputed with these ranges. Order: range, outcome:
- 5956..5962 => 9.34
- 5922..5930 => 10.1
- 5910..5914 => 9.43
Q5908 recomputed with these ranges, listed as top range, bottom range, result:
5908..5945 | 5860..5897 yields 1.18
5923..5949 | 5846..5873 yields 1.09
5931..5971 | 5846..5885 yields 1.06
